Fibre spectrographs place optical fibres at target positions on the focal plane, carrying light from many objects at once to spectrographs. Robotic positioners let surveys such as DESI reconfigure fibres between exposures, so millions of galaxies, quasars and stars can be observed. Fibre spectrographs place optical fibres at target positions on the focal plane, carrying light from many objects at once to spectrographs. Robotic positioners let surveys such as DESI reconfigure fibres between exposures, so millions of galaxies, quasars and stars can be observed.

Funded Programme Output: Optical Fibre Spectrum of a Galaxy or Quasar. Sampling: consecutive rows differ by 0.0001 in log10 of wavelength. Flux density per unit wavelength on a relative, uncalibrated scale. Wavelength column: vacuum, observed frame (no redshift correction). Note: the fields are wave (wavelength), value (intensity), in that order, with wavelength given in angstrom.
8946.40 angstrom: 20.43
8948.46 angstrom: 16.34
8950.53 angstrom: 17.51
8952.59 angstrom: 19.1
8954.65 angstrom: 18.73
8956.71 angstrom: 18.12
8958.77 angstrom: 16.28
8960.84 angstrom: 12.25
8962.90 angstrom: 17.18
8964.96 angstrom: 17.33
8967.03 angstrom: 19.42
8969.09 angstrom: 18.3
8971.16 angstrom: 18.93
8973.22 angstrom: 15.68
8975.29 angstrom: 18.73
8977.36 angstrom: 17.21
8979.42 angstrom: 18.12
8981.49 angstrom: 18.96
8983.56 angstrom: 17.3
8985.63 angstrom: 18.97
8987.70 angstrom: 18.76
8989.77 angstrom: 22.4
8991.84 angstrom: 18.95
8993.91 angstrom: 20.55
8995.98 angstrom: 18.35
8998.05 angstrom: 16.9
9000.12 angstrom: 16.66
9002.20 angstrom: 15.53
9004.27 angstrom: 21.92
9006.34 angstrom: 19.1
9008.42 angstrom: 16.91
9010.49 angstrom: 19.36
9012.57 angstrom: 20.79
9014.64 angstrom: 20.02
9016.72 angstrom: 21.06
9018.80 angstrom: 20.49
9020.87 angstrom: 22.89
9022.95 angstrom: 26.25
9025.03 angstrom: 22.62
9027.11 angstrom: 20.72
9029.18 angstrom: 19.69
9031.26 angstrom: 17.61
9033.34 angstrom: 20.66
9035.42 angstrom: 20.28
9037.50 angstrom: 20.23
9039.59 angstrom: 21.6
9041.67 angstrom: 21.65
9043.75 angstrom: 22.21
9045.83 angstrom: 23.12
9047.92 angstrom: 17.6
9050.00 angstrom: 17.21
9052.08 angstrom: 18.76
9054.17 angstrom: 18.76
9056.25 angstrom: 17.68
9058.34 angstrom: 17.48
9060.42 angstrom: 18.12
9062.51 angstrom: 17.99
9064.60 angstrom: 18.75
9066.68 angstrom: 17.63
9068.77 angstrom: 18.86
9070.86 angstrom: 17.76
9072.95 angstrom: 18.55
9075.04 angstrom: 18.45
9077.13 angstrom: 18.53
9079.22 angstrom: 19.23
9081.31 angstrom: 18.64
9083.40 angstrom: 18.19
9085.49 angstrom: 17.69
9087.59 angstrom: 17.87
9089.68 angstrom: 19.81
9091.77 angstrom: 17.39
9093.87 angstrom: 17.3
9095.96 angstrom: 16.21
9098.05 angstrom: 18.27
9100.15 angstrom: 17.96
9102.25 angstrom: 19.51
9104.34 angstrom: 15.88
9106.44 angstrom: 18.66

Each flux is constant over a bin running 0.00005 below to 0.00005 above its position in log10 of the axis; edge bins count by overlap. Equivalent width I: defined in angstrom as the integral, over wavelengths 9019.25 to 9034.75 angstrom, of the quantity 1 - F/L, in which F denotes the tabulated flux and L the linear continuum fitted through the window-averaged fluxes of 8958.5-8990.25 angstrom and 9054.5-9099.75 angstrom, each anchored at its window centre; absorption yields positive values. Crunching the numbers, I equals -2.98 angstrom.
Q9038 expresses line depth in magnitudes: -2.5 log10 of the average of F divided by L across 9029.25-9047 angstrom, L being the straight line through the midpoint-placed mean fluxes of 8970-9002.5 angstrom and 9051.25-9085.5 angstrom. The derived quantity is -0.139 mag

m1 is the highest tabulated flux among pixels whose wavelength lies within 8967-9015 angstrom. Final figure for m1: 22.4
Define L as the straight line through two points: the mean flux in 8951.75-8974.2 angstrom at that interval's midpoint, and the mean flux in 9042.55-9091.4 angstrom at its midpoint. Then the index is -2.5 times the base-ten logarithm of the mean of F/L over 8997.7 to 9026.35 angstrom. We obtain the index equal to -0.121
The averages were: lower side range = 17.4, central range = 20.1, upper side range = 18.6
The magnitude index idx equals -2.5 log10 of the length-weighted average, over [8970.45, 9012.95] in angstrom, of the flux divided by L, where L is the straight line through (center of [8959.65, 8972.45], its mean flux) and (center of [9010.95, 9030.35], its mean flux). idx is 0.04 mag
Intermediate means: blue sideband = 17.2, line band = 18.5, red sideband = 21.5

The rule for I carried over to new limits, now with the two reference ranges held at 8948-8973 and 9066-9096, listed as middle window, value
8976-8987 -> -0.4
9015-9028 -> -3.2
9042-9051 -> -1.1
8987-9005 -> -1.2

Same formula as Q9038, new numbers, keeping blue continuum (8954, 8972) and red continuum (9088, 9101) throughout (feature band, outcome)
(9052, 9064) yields -0.02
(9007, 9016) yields -0.11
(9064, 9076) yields -0.04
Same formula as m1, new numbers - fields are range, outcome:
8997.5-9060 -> 26.25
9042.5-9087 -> 23.12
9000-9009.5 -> 21.92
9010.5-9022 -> 22.89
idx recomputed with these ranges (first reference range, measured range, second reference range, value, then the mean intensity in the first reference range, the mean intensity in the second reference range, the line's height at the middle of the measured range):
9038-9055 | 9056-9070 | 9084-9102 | 0.07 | 20.1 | 17.9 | 19.3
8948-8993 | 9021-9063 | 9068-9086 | -0.10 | 18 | 18.4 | 18.3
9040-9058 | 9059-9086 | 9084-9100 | 0.02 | 19.6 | 17.8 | 18.6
